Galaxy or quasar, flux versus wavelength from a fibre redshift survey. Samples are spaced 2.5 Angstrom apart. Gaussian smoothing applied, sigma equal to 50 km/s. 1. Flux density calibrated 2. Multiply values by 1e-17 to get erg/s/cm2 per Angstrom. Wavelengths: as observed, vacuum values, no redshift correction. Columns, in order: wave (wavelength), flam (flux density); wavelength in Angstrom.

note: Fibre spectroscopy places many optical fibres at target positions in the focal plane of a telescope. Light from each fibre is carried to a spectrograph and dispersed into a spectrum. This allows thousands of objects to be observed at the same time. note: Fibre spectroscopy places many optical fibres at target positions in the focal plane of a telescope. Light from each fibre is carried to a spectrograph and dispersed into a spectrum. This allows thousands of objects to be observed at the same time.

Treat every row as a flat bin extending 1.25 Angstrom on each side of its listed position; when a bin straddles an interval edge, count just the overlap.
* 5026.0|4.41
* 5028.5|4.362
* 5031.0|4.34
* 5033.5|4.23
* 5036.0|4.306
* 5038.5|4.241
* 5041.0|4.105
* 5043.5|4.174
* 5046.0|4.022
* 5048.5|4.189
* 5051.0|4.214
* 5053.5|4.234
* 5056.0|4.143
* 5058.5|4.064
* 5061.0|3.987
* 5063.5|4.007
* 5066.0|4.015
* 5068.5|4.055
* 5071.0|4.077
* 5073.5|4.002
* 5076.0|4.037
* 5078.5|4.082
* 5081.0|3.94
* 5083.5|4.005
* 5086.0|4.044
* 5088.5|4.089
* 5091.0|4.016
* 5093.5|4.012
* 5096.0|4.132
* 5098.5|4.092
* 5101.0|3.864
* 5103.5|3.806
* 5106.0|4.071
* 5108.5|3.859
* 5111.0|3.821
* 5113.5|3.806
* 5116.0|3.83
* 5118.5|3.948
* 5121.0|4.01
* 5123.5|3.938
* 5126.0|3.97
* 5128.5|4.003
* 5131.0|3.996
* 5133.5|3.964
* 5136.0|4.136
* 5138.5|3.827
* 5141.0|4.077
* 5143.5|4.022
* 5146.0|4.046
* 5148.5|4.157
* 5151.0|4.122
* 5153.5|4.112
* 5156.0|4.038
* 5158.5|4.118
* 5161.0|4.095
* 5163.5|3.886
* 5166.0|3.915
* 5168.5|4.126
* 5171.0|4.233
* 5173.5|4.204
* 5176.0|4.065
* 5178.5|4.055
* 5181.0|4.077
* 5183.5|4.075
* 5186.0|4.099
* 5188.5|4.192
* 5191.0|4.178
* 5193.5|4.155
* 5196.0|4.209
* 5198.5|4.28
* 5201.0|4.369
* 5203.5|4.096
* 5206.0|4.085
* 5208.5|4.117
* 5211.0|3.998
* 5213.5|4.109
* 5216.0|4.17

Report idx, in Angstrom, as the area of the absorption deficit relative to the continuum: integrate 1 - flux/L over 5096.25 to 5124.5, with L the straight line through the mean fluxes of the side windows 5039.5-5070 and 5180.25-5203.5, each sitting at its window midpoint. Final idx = 1.45 Angstrom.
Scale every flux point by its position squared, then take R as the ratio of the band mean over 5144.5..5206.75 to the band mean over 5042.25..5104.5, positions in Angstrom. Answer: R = 1.06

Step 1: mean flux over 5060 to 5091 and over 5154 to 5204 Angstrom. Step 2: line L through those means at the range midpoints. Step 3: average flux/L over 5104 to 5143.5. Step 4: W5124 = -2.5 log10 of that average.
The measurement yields 0.03 mag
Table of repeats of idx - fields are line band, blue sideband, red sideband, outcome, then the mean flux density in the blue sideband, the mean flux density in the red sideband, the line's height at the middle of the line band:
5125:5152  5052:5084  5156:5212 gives 0.4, 4.05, 4.12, 4.09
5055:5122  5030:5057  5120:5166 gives 2.1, 4.2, 4.03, 4.12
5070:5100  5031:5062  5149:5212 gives 0.8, 4.17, 4.12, 4.15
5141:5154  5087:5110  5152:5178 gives -0.1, 3.99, 4.08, 4.06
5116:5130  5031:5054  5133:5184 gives 0.5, 4.2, 4.07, 4.11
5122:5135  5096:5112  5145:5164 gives 0.1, 3.94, 4.08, 4.01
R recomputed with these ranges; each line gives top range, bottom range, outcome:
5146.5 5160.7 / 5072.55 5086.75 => 1.05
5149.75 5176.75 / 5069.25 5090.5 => 1.05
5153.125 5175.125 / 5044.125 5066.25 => 1.04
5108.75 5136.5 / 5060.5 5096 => 0.99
